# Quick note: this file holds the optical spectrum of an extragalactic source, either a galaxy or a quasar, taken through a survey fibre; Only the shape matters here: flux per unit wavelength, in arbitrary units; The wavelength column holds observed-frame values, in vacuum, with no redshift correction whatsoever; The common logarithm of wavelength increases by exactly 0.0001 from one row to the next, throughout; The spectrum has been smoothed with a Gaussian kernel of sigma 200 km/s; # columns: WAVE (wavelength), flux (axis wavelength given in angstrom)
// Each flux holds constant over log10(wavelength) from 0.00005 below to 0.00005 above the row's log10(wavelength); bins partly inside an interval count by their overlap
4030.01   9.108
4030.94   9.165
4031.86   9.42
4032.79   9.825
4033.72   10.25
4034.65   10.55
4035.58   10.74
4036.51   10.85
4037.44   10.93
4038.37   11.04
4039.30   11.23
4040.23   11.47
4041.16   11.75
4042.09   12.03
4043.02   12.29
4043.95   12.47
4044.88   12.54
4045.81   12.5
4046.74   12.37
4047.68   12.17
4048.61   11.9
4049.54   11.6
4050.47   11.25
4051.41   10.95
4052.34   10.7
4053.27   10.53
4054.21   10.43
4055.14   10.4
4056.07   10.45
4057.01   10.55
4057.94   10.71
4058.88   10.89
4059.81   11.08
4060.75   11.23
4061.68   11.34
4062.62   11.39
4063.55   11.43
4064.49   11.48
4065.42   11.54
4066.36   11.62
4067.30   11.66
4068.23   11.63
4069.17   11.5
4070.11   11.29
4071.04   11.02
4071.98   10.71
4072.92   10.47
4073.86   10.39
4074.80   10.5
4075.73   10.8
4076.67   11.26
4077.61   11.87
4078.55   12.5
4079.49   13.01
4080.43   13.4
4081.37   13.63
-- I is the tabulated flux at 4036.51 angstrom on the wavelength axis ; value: 10.85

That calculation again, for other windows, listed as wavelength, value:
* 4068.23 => 11.63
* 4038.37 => 11.04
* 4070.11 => 11.29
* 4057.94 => 10.71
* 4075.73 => 10.8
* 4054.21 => 10.43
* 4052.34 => 10.7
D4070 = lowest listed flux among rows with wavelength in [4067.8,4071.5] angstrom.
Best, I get 11.02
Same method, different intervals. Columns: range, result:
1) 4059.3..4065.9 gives 11.08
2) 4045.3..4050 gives 11.6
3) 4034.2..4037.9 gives 10.55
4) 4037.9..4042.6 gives 11.04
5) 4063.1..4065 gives 11.43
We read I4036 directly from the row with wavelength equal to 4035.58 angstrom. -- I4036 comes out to 10.74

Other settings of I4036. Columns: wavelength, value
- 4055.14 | 10.4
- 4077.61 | 11.87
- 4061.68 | 11.34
